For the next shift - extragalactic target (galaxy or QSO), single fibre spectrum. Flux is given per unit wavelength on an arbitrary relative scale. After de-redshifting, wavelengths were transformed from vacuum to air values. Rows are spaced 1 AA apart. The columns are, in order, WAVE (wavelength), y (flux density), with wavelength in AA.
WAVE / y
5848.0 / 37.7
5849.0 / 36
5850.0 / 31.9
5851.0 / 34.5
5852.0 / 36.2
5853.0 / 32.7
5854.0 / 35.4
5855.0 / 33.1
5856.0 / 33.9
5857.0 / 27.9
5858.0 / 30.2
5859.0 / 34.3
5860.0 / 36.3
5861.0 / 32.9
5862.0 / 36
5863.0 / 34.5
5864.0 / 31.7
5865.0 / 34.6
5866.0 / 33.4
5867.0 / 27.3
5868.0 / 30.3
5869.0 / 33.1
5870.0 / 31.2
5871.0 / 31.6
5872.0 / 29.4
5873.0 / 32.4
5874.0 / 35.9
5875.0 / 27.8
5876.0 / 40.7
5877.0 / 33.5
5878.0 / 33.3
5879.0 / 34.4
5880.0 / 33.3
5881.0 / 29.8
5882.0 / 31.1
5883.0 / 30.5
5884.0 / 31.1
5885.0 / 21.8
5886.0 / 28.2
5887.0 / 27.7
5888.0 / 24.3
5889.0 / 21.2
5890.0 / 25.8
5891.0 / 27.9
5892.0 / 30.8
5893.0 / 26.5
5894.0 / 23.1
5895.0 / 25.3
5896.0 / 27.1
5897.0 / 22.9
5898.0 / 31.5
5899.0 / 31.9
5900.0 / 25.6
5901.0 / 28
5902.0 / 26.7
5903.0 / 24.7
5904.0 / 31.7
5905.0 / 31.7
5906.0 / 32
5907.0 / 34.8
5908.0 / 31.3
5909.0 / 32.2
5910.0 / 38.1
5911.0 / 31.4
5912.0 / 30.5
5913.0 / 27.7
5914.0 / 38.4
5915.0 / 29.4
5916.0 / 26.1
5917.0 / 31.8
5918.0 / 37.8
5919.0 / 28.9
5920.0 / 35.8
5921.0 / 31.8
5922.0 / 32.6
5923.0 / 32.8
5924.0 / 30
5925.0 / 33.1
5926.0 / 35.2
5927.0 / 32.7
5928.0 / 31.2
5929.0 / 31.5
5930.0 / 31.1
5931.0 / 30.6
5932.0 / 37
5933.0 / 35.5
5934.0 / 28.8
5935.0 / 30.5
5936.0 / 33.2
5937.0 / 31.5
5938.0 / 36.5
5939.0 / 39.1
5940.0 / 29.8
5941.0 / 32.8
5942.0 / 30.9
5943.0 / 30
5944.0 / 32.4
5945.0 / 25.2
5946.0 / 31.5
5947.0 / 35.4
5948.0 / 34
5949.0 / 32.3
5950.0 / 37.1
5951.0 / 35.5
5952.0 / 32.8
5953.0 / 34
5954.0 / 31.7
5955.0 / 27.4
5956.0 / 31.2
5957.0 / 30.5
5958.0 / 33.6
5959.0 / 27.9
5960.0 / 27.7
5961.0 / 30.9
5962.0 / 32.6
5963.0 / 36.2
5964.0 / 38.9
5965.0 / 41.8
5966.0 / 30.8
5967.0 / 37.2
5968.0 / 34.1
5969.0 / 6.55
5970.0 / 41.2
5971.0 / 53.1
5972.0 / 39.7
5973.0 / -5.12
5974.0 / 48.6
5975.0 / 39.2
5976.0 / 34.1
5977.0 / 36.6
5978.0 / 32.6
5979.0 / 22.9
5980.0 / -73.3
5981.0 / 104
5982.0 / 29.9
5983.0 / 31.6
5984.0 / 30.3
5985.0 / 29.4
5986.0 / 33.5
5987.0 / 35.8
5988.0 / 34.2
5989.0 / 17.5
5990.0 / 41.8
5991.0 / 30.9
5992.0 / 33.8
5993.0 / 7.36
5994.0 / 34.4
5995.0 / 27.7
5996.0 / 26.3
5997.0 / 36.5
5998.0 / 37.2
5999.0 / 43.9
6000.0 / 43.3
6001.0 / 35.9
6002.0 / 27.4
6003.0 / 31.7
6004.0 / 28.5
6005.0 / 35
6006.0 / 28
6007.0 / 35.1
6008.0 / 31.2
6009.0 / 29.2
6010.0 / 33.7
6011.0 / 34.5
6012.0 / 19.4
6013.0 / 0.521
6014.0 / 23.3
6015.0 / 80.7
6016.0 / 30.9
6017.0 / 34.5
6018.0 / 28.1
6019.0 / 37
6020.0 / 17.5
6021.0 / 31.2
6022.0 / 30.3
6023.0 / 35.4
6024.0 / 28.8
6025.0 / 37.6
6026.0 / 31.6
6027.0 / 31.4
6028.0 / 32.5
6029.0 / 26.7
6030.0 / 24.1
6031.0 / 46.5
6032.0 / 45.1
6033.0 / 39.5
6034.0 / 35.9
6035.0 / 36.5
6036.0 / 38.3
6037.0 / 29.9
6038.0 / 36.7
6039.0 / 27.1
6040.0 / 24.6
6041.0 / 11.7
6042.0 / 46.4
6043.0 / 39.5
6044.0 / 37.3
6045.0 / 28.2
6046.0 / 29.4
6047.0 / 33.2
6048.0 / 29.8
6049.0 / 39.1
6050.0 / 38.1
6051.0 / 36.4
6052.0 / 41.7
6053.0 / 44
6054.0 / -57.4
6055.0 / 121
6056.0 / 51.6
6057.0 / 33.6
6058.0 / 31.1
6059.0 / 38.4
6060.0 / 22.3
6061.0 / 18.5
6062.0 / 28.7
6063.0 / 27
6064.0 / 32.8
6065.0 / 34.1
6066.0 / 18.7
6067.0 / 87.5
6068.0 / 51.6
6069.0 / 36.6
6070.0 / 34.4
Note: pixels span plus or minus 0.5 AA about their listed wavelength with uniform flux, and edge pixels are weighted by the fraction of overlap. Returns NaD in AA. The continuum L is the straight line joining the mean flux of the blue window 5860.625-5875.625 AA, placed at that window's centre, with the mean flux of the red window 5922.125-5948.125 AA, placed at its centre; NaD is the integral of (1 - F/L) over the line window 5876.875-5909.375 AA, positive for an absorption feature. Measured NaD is 3.5 AA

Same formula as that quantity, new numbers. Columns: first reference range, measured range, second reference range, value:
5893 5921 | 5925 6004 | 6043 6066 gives -1.2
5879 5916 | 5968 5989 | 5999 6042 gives 0.8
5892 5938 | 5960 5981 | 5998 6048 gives 1.4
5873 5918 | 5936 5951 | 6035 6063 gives -0.9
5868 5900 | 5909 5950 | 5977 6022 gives -3.4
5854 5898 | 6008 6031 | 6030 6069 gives 2.3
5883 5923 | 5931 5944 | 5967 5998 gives -1.4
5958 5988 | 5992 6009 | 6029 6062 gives 0.3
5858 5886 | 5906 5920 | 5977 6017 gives -0.3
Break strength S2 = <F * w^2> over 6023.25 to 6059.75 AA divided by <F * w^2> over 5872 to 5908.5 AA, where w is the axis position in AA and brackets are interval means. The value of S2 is 1.2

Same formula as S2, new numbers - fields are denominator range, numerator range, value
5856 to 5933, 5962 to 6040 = 1.07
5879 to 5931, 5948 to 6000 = 1.08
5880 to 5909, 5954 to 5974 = 1.16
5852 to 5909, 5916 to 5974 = 1.08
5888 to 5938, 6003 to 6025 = 1.06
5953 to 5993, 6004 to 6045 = 1.06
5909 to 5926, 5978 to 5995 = 0.88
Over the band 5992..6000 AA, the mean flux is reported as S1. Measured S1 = 31.5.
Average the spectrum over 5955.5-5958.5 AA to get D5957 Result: 31.8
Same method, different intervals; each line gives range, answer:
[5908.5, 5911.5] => 33.9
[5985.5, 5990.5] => 32.6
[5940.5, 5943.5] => 31.2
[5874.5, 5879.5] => 33.9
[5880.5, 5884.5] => 30.6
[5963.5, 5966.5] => 37.2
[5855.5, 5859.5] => 31.6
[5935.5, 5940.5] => 34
